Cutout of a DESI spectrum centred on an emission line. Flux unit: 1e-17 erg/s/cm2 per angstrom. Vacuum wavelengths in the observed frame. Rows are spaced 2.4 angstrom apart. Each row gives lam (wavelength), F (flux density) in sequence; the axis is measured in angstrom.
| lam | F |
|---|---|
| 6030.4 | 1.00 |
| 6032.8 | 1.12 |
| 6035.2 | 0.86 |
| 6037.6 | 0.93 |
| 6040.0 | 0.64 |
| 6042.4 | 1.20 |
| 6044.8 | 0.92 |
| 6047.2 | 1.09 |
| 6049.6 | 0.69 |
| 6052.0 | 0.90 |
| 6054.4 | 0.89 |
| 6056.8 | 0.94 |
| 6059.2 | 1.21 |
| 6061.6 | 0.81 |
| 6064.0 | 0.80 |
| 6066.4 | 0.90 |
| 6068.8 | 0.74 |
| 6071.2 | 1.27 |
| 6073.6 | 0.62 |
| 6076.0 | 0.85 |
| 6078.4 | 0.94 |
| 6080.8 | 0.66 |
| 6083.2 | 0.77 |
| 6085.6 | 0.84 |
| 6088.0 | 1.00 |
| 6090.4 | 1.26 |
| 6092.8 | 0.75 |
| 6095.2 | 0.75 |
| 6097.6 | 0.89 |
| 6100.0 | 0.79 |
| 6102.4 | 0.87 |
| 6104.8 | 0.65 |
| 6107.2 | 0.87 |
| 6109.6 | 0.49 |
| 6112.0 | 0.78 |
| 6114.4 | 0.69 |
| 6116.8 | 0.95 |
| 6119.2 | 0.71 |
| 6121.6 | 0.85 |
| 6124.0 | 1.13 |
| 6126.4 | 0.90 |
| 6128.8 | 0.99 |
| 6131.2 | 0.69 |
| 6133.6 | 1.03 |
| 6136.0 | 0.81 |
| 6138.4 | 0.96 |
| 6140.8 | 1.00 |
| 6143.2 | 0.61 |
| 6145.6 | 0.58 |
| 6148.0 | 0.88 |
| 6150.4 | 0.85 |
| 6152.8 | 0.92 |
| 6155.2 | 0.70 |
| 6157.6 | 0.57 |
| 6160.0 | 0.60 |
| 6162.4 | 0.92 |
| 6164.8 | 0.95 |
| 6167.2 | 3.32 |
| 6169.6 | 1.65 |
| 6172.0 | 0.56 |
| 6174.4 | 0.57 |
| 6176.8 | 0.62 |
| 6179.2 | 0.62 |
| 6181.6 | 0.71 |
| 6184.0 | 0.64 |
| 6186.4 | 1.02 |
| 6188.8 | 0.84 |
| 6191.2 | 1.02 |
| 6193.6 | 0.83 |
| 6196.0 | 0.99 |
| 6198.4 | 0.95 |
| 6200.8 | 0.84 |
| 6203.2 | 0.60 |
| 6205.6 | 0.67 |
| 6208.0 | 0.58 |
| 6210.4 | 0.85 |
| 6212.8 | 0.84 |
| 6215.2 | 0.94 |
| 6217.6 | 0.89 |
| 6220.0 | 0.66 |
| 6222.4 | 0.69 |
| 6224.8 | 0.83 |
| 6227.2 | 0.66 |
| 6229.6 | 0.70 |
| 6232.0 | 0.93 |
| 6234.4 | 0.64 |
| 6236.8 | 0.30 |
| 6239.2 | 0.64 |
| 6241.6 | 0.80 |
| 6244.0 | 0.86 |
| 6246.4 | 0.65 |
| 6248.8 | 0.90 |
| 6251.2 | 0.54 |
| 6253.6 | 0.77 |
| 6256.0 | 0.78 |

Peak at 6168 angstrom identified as H-beta 4861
